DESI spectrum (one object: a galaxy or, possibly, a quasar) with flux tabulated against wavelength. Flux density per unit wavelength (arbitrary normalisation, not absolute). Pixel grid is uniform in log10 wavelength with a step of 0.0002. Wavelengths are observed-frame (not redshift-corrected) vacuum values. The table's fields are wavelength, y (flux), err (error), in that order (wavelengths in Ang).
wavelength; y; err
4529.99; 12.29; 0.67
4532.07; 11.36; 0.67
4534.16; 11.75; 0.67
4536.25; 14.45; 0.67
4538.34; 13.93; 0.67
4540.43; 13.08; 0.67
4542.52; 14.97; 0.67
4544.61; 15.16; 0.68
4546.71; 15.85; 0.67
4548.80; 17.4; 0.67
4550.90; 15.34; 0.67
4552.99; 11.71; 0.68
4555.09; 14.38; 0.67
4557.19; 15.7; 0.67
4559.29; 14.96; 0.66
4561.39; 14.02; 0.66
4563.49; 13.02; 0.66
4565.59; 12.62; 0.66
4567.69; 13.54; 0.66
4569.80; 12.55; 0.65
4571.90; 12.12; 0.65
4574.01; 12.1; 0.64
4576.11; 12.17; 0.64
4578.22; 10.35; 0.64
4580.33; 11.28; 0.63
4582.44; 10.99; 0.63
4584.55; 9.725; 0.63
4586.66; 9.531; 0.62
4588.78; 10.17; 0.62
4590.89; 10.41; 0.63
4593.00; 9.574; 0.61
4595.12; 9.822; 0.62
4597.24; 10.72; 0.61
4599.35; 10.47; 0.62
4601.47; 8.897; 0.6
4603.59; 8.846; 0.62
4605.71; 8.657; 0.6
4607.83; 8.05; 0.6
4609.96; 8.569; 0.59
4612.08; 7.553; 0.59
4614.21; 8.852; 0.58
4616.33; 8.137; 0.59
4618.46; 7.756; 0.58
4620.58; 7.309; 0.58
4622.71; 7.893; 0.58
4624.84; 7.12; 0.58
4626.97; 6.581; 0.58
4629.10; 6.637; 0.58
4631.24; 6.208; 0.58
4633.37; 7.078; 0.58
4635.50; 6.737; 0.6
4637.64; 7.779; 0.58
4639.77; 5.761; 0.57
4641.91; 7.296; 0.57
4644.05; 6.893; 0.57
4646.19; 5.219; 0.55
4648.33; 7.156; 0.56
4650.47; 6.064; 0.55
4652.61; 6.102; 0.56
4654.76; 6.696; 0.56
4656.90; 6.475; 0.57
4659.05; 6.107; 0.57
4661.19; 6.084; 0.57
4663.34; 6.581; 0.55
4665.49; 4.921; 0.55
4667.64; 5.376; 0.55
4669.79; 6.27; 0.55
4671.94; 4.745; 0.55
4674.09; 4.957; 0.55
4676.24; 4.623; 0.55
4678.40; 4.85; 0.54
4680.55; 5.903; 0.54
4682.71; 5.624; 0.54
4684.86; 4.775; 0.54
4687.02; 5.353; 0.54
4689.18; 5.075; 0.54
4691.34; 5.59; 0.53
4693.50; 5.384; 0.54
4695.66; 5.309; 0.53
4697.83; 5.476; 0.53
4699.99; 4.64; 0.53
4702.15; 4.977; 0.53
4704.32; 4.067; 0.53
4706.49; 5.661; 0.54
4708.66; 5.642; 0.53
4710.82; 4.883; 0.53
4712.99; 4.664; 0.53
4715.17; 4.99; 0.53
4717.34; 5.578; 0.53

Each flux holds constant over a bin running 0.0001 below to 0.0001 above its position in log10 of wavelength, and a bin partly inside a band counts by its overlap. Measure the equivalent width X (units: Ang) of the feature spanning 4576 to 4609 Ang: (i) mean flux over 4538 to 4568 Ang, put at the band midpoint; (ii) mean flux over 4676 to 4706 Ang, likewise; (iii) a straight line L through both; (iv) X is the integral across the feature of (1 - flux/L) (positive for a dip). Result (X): 5.2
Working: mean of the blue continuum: 14.4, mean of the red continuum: 5.14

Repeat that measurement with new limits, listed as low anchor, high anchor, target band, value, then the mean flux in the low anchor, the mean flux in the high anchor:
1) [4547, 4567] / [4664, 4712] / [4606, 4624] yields 4.00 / 14.4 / 5.2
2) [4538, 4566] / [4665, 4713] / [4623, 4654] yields 7.01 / 14.5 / 5.18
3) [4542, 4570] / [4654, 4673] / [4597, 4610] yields 1.89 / 14.4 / 5.9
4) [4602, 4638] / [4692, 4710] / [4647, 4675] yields 1.90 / 7.65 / 5.15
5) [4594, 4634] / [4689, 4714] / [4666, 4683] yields 2.22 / 8.18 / 5.12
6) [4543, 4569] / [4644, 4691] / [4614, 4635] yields 4.18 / 14.5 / 5.69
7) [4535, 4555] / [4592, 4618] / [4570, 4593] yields 0.64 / 14.6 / 8.98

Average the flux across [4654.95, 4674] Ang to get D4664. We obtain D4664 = 5.82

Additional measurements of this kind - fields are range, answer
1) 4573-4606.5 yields 10.2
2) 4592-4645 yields 7.96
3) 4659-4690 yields 5.4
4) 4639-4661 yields 6.37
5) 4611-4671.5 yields 6.71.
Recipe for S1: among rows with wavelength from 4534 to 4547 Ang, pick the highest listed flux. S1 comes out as 15.85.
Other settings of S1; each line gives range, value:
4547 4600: 17.4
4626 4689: 7.779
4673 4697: 5.903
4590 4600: 10.72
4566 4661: 13.54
